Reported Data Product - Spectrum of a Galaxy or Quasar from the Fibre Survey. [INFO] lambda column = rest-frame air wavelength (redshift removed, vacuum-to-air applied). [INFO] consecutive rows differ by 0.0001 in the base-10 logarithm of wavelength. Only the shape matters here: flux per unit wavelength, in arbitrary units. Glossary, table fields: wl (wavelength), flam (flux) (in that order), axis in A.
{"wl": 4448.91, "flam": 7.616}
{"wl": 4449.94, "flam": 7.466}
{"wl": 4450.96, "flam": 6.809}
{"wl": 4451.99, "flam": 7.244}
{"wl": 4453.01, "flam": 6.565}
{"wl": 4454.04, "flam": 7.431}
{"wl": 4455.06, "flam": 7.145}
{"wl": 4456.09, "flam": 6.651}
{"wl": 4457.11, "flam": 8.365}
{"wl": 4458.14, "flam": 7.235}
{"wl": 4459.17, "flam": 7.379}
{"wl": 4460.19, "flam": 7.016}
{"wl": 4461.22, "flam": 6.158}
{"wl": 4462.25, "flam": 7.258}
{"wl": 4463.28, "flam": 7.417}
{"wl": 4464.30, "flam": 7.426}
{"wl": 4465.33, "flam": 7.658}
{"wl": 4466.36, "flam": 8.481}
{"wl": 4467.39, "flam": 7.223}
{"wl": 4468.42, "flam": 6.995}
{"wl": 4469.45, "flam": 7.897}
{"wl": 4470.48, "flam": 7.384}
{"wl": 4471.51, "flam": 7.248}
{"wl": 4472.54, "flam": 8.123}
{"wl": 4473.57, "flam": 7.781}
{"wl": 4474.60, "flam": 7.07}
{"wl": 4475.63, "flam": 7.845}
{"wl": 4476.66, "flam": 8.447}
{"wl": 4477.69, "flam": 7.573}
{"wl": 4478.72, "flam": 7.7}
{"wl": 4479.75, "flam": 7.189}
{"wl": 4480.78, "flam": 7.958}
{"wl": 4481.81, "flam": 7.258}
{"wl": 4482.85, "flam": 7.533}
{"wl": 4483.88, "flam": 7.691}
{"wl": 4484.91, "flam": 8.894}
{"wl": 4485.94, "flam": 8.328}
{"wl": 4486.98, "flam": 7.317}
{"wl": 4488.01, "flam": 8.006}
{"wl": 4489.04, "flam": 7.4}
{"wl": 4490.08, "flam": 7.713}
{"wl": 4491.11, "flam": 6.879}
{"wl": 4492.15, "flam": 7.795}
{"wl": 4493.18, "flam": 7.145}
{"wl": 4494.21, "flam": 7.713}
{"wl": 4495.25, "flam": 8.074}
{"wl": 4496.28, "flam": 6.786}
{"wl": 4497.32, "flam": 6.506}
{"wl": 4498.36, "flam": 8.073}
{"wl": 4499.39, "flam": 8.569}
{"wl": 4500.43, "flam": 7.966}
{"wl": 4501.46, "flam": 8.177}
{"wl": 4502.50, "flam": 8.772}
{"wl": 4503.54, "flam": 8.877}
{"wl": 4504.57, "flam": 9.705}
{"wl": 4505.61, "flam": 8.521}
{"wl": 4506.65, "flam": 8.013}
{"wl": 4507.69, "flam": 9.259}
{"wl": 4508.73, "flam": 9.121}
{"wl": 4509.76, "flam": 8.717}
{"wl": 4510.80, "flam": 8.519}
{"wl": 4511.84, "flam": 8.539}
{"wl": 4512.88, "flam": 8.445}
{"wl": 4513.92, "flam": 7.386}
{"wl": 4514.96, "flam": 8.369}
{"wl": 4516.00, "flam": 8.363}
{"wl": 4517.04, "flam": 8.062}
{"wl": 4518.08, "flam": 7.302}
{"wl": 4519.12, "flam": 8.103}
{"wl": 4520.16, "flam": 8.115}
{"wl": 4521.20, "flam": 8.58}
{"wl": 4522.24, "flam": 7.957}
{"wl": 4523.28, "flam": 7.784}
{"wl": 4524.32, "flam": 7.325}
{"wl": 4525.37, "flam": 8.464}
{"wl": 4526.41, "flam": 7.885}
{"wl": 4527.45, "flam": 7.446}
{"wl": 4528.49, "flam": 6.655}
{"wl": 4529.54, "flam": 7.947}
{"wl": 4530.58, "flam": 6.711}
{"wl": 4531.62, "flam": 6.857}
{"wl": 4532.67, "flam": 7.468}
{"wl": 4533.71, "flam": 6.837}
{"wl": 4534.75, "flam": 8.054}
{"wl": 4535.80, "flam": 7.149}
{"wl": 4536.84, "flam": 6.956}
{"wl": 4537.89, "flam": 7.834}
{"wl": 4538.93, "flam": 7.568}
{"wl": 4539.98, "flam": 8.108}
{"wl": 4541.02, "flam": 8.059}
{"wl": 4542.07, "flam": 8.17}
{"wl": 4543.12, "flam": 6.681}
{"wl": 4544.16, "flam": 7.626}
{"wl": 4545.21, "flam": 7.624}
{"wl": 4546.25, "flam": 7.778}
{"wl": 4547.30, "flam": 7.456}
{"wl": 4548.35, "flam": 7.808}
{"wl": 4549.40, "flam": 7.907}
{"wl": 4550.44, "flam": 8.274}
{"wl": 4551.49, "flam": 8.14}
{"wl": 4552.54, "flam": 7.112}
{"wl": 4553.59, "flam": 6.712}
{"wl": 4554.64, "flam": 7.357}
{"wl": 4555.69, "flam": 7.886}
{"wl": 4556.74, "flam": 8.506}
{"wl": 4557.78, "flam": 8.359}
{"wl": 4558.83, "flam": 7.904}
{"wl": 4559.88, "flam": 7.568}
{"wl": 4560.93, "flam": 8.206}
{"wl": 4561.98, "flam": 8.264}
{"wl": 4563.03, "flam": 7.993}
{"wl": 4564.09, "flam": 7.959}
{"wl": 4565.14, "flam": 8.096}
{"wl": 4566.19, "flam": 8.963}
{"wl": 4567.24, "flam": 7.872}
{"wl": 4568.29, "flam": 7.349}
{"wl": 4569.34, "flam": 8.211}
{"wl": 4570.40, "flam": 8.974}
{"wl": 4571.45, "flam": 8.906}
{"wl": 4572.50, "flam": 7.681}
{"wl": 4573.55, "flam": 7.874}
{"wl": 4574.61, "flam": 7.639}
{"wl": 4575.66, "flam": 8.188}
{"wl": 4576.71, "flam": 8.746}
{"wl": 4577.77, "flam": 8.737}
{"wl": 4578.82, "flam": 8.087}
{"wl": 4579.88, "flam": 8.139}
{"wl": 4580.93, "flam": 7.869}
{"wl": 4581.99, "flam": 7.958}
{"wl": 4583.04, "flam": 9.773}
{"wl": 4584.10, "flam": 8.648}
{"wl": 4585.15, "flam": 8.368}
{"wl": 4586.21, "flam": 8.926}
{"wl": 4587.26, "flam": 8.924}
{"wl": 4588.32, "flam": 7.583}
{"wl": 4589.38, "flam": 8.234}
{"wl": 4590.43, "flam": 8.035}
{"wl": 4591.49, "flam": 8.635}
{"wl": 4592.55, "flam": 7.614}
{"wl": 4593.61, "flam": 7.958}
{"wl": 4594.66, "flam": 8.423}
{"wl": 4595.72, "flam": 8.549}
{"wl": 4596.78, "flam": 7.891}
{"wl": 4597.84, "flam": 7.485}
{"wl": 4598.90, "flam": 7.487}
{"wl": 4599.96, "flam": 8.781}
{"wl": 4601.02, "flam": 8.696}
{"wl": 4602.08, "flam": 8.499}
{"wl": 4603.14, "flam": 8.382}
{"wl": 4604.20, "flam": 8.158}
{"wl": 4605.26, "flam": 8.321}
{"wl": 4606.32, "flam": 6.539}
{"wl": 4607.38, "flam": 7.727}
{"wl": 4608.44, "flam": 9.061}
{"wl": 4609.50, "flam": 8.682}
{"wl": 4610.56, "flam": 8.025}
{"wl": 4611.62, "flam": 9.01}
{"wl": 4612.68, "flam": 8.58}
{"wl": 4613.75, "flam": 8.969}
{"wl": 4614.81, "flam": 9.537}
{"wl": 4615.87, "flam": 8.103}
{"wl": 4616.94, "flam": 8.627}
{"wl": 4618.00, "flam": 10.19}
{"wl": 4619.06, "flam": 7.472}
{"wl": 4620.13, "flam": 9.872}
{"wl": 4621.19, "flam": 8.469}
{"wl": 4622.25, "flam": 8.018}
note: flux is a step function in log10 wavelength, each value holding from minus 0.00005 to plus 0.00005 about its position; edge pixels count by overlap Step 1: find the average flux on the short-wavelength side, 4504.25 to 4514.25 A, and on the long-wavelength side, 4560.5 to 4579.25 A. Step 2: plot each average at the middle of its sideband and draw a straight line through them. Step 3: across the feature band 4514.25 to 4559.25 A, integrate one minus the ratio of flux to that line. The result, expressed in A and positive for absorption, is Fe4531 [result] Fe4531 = 3.90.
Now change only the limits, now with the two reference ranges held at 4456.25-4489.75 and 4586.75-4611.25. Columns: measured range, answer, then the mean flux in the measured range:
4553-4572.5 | -0.11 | 8.05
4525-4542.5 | 0.76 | 7.53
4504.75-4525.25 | -1.27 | 8.26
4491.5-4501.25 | 0.08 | 7.64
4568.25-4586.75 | -0.68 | 8.37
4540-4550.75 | 0.24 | 7.75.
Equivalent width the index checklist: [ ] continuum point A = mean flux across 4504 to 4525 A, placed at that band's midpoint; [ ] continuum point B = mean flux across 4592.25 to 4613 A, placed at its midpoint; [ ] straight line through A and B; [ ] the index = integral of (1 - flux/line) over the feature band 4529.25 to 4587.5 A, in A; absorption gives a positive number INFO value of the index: 2.2 A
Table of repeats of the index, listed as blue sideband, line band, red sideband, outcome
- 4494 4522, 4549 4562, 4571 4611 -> 0.63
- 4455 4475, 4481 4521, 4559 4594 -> -2.00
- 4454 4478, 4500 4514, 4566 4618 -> -1.56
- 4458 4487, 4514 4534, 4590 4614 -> 0.35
